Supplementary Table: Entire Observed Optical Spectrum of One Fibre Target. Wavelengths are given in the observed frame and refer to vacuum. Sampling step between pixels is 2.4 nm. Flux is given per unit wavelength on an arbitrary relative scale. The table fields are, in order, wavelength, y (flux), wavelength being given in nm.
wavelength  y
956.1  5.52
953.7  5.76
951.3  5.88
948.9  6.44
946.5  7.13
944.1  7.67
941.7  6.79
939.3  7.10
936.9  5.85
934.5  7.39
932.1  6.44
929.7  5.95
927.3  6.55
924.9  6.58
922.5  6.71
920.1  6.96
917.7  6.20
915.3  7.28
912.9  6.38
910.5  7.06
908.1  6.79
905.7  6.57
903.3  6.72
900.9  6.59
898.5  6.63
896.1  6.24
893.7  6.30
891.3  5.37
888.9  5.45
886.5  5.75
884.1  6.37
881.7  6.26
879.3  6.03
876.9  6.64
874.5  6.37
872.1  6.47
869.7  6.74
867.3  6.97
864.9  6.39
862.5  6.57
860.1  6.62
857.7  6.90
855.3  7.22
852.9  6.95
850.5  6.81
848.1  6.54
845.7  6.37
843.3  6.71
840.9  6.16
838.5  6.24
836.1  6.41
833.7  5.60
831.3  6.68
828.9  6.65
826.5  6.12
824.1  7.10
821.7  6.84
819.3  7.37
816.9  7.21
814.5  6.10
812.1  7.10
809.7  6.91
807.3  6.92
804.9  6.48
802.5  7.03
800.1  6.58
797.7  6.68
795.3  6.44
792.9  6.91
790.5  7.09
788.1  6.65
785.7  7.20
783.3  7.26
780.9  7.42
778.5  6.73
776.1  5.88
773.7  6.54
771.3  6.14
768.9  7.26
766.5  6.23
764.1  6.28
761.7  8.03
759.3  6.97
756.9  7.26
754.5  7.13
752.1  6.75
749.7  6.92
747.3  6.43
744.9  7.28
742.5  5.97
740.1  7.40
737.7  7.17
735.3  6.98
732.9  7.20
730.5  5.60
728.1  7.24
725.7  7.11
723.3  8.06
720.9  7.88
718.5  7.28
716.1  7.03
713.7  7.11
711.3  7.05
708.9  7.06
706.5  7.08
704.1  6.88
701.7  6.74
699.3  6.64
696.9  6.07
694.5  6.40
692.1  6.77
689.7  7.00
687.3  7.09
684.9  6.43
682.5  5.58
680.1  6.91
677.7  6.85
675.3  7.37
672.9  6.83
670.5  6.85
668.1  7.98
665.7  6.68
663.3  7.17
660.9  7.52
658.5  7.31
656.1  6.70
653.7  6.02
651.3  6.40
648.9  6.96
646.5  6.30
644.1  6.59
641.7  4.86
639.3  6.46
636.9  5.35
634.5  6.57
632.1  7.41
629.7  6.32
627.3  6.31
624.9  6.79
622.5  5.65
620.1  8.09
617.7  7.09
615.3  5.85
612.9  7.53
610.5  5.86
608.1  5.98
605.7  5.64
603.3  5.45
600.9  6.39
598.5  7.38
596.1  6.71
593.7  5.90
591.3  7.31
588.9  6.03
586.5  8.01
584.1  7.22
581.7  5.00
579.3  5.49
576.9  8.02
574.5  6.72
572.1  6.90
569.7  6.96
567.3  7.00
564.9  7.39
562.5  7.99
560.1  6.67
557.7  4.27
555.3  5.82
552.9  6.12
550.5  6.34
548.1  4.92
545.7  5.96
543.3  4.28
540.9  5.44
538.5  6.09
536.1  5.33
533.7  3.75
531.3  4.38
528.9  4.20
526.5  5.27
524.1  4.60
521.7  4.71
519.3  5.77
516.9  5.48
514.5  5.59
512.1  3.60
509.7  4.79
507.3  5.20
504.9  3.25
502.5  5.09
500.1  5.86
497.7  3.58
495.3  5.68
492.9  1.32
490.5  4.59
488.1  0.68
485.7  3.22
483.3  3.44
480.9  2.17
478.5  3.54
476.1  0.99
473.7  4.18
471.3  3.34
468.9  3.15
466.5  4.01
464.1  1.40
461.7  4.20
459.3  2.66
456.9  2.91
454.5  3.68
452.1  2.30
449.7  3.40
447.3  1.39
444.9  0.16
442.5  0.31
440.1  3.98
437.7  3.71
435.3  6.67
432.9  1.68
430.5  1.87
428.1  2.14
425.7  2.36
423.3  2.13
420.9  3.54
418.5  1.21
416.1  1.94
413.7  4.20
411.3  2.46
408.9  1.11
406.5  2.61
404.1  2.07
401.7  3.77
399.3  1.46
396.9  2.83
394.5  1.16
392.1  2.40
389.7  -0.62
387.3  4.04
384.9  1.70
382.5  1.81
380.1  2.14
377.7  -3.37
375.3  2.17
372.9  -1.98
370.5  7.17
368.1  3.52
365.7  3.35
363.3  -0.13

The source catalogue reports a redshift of 0.24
